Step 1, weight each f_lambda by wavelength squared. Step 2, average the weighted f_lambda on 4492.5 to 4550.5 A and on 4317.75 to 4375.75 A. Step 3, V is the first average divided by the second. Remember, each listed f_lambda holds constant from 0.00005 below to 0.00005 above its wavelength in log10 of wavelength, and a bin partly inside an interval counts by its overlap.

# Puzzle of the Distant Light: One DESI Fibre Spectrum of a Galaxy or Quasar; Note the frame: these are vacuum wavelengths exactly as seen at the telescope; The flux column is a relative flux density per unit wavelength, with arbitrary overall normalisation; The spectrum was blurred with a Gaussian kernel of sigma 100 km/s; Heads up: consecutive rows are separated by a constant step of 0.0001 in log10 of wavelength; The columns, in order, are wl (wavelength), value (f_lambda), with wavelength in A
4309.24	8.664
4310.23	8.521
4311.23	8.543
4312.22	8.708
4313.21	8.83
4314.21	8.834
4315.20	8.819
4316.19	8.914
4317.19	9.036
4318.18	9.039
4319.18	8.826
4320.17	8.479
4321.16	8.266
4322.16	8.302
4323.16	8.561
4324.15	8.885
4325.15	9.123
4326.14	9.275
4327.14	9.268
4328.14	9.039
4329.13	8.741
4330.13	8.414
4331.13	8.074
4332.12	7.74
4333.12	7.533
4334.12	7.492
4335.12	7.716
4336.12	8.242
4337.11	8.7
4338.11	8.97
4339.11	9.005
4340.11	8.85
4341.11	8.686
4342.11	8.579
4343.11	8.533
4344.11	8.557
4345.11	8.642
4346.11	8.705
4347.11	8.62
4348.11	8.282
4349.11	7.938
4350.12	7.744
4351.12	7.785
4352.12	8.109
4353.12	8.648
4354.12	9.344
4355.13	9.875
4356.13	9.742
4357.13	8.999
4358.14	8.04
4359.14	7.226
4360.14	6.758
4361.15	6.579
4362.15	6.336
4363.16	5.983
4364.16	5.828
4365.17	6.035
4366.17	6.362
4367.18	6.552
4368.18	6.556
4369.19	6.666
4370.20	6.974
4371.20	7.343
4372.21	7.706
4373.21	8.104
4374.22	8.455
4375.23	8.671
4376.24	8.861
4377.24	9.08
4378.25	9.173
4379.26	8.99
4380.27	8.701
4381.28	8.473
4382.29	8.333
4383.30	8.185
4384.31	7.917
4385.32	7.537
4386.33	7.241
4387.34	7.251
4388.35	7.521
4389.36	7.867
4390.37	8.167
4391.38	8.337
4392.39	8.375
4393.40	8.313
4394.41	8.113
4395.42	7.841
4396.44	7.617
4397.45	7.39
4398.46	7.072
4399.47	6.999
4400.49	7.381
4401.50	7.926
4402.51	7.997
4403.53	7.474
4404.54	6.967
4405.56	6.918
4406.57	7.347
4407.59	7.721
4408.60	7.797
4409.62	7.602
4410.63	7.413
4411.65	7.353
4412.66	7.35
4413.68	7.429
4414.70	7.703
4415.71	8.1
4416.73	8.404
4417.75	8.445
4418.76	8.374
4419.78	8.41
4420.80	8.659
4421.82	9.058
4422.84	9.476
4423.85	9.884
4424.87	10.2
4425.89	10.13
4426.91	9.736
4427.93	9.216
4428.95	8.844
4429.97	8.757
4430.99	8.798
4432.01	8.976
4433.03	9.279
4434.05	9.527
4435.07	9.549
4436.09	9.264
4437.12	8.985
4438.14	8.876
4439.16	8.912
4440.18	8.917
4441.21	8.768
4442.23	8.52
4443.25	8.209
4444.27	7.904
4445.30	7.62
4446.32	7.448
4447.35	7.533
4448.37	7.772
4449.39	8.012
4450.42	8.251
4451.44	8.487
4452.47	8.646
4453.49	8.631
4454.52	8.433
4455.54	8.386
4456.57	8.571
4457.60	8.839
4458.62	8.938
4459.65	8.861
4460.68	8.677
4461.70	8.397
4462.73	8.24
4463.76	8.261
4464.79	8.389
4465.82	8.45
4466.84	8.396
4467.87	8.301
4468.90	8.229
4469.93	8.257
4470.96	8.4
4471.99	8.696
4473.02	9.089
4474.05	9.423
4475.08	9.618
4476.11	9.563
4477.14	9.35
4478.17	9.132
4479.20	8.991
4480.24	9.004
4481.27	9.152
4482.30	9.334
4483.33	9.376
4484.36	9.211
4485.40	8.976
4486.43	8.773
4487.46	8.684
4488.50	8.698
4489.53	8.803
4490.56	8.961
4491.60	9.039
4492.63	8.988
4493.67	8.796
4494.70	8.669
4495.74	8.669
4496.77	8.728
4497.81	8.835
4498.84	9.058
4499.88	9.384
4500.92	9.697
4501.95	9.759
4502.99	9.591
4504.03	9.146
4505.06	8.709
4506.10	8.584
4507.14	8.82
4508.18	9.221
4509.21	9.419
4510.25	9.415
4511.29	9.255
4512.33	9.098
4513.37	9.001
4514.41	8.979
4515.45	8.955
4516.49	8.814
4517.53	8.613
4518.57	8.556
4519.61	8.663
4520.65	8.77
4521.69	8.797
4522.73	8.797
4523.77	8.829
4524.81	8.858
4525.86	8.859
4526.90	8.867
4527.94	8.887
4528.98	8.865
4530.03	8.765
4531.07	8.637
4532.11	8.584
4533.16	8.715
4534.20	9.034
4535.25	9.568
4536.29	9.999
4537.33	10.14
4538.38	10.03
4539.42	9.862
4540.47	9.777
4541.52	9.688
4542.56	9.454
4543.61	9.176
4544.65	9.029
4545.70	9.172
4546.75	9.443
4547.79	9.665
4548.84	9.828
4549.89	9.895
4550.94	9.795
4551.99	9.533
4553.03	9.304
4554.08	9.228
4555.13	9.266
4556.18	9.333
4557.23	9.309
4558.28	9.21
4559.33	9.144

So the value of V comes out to 1.22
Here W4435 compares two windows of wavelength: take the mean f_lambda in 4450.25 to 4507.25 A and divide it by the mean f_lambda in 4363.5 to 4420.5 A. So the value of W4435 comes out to 1.15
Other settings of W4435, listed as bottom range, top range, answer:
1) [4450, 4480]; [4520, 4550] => 1.06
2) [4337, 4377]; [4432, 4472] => 1.07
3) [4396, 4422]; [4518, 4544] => 1.18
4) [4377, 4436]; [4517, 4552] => 1.11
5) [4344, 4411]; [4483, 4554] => 1.17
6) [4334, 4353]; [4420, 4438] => 1.11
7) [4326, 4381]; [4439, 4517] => 1.09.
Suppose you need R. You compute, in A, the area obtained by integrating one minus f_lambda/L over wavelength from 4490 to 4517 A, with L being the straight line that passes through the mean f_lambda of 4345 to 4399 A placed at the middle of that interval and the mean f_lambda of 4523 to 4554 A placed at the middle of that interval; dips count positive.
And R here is -0.2 A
